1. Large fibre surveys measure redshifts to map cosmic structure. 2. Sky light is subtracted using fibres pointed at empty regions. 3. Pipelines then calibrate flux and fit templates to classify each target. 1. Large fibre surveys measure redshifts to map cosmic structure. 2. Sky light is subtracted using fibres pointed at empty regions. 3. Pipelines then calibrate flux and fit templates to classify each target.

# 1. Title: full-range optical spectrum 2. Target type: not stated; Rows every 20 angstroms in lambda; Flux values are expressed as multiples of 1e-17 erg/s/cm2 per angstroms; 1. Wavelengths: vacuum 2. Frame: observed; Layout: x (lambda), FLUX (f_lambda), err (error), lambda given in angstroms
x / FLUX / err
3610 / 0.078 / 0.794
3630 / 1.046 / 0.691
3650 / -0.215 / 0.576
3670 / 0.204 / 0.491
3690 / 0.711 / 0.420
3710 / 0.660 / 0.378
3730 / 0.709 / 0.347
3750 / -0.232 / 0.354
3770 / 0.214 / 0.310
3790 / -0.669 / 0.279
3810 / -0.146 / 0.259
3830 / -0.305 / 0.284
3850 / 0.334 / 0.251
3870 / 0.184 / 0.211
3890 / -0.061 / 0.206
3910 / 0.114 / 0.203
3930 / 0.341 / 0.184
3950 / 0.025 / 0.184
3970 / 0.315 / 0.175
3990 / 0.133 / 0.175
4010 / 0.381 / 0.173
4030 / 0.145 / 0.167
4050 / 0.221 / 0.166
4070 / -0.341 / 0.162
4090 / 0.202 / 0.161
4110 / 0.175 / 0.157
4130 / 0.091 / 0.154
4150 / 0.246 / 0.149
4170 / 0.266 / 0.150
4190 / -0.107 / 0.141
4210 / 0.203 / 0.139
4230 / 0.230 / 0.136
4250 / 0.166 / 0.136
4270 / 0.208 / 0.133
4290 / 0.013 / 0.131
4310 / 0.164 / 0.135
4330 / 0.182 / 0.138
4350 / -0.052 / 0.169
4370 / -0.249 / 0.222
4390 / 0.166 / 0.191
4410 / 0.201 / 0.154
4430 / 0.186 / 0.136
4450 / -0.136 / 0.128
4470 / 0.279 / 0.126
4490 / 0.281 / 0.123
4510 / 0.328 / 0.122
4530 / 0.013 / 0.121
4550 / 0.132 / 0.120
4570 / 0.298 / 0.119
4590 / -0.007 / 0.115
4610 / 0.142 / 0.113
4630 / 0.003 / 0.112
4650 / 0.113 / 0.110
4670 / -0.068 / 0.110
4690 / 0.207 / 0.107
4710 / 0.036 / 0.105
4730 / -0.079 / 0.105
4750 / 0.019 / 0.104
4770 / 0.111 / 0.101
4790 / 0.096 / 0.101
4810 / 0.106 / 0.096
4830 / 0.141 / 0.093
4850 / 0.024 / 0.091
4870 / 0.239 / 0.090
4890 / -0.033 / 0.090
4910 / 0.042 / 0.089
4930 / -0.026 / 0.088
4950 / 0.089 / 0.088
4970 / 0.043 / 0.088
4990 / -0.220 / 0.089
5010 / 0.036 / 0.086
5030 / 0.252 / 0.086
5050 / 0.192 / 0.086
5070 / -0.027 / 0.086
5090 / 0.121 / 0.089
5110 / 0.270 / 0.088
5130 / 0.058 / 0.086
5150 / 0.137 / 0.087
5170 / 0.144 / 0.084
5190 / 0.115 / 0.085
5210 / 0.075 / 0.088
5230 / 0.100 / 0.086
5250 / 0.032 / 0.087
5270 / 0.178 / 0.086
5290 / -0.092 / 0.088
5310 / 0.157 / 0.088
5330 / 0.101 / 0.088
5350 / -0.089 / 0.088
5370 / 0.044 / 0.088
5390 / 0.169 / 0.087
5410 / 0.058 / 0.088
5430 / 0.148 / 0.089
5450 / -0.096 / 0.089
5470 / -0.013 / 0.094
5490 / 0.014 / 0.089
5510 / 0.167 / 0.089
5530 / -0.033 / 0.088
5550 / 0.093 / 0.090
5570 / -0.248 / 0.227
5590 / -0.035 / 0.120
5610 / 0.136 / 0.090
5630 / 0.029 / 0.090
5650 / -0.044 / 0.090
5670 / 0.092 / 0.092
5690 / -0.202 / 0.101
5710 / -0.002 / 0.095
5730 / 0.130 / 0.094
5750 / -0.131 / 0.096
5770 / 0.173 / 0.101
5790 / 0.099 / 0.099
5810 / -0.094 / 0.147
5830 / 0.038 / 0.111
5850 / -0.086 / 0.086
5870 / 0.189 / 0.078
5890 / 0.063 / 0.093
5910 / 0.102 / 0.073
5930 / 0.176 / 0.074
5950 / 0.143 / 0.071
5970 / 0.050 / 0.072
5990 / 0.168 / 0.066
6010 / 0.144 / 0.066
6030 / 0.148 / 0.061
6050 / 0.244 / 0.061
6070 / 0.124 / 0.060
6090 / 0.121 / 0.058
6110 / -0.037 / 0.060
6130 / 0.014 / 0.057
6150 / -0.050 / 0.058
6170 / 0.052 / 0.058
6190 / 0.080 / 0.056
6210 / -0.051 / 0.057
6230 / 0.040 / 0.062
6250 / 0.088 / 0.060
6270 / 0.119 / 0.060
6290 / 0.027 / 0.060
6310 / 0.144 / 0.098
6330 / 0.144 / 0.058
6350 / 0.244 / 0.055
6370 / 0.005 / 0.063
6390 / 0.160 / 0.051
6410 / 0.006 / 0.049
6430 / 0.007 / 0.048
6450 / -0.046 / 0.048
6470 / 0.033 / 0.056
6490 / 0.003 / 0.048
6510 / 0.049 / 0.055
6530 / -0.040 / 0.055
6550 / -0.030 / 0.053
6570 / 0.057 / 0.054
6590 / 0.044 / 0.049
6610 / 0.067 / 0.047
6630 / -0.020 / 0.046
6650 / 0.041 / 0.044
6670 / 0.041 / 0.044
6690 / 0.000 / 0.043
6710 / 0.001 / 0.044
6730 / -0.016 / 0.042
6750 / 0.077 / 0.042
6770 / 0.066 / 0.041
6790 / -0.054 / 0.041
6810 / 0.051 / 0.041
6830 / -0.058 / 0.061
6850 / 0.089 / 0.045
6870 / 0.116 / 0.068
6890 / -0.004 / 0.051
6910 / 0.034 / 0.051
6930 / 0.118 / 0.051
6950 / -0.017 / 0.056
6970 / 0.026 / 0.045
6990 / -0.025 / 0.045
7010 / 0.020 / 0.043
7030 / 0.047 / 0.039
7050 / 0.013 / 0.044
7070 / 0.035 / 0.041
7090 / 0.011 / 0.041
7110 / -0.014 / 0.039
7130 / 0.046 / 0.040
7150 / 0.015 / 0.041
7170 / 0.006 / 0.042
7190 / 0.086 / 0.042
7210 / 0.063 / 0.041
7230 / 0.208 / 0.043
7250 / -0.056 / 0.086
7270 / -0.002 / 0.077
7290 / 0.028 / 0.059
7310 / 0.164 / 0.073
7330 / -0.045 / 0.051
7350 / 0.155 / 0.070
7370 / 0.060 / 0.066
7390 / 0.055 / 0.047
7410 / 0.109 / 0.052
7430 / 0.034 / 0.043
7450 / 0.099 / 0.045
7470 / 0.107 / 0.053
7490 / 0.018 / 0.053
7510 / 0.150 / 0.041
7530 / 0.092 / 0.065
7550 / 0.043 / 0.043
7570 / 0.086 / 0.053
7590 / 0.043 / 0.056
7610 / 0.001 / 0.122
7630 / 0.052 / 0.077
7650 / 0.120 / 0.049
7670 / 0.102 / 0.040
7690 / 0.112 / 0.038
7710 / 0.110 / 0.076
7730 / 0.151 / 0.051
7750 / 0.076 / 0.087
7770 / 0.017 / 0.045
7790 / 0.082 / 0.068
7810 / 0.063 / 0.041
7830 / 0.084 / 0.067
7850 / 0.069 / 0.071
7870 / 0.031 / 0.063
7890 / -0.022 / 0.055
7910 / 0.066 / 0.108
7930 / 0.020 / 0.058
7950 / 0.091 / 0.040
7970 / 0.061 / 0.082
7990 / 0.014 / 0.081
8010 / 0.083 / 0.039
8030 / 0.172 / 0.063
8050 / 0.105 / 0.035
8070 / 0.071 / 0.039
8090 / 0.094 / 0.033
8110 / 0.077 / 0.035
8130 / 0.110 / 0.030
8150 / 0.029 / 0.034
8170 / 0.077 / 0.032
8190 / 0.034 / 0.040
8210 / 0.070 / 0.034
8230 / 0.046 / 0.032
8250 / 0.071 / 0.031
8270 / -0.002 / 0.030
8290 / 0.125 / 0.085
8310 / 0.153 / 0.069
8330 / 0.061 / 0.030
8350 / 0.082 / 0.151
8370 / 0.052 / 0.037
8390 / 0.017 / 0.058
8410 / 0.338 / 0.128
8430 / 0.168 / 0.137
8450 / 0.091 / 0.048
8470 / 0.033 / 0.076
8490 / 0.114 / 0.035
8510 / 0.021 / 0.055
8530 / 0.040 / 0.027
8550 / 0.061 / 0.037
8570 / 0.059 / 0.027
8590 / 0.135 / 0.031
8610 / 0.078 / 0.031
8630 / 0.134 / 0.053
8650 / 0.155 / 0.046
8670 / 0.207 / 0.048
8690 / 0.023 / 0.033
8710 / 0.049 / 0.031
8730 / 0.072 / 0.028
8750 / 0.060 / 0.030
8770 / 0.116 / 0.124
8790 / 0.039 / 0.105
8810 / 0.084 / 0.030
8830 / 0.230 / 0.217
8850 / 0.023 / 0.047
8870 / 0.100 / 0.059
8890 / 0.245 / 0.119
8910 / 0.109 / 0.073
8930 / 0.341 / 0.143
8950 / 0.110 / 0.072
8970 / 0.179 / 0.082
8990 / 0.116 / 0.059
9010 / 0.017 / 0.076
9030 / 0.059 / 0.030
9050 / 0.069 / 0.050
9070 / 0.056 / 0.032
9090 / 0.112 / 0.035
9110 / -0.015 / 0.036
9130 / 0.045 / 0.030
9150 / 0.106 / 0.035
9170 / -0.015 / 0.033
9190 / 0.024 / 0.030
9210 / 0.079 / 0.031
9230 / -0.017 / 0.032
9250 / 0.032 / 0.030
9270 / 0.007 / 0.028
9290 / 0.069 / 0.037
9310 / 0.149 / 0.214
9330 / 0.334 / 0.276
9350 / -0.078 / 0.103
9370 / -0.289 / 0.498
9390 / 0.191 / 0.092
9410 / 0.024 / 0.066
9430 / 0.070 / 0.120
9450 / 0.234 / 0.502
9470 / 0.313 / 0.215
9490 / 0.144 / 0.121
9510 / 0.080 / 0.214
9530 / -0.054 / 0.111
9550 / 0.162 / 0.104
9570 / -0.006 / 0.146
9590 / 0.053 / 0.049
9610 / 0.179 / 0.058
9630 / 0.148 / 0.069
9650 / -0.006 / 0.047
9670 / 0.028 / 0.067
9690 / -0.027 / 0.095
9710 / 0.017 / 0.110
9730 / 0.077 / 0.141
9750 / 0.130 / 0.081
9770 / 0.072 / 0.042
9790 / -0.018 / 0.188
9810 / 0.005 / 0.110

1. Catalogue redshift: 0.102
